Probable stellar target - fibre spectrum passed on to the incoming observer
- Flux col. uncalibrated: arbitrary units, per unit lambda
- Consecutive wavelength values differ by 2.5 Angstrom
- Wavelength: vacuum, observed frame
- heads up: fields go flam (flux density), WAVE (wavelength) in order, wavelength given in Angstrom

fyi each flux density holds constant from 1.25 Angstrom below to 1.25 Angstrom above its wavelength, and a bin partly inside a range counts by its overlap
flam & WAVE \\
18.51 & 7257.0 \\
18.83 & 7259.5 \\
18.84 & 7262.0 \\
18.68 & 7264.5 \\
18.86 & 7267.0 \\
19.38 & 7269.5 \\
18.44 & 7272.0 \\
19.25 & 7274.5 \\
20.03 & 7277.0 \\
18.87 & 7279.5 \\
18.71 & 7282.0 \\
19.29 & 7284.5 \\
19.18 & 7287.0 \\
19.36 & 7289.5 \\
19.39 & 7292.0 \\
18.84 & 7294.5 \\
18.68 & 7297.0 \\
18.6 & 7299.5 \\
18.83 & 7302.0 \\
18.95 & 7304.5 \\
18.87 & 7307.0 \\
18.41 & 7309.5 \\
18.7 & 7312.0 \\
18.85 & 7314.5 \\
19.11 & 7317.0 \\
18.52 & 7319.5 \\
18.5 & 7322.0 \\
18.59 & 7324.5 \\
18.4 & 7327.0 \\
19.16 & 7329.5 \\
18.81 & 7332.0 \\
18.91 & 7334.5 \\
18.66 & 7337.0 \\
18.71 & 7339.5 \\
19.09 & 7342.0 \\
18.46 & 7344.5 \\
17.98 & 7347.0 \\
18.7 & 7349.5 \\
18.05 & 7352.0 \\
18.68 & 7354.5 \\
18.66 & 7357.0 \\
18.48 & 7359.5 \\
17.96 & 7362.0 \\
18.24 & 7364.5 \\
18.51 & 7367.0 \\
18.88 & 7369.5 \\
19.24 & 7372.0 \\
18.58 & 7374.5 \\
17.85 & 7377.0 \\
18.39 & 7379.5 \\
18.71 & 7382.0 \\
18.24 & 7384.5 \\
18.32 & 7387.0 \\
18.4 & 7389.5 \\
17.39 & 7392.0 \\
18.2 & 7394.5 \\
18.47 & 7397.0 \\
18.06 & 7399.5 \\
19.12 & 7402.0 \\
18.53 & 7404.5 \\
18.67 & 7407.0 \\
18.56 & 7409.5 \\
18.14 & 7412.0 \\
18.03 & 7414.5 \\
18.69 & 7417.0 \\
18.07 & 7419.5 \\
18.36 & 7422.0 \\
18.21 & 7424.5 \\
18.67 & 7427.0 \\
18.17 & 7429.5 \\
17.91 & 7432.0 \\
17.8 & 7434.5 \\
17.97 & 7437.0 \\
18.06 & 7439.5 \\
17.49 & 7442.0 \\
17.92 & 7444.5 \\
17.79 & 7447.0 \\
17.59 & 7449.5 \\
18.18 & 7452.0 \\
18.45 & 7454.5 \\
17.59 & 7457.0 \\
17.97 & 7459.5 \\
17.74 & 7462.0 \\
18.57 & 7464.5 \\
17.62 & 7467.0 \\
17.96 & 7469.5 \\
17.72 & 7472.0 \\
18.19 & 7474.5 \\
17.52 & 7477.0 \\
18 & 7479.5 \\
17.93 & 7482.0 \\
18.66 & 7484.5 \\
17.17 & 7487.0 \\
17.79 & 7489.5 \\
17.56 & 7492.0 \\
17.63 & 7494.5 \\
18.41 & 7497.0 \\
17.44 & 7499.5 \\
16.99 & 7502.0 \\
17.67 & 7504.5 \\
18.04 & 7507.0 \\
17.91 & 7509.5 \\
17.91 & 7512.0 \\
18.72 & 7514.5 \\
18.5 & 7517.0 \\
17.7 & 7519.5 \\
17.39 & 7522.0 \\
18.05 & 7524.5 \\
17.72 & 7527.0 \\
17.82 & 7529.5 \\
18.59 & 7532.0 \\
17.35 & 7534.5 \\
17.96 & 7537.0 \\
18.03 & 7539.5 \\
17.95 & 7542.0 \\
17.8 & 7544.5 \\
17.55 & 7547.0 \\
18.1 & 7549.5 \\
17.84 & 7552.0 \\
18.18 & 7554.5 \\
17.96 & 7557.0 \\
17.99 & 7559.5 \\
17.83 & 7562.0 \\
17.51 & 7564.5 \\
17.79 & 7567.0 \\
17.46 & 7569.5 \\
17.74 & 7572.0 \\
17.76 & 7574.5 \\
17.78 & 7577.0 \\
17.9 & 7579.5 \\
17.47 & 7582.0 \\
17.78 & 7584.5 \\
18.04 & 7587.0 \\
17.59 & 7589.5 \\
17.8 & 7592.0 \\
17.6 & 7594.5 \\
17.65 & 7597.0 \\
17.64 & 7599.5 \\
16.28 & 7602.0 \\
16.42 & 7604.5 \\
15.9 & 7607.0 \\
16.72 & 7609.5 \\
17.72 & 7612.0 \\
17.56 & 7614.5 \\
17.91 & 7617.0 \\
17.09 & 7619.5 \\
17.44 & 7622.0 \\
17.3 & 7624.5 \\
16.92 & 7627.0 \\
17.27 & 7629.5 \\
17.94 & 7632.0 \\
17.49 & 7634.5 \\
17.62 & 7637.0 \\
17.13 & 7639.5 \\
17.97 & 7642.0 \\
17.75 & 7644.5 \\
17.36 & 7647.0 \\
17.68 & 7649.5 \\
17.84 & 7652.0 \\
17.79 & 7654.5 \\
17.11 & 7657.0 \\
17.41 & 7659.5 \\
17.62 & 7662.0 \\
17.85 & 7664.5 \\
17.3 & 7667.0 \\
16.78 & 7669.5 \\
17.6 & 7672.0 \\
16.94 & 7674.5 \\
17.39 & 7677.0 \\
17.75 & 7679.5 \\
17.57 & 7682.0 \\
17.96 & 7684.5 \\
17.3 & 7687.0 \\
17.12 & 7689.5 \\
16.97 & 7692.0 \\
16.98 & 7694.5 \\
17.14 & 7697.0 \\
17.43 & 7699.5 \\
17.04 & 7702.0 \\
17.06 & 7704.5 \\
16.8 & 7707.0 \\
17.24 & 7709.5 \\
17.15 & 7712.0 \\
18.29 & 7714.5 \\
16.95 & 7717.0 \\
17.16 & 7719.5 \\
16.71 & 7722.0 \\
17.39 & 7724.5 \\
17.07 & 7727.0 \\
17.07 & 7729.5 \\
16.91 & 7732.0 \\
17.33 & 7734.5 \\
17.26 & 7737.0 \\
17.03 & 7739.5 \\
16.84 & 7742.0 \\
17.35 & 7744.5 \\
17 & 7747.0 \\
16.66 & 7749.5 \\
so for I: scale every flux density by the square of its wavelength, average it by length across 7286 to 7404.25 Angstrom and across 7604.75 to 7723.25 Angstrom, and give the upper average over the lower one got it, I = 1.0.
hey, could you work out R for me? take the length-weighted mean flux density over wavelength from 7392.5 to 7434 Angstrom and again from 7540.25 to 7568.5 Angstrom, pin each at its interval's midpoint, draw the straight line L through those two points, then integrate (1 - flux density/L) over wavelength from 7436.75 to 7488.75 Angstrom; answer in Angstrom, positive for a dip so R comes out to 0.8 Angstrom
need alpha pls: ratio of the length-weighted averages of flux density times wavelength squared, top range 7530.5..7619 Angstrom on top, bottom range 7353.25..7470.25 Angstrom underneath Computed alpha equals 1.01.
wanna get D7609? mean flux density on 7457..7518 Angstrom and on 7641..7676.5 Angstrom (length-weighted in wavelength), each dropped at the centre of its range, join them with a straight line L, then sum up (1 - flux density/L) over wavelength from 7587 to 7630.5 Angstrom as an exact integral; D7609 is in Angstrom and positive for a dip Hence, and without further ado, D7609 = 0.9 Angstrom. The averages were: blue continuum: 17.9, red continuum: 17.5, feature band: 17.2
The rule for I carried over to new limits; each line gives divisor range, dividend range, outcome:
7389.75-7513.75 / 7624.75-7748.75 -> 1.02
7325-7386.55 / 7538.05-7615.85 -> 1.01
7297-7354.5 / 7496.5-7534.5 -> 1.01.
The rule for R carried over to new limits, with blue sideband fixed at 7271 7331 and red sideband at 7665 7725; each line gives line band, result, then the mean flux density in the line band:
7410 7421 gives 0.1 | 18.3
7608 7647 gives 0.2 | 17.4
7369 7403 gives 0.3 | 18.4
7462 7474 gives 0.2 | 18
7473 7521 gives 0.5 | 17.9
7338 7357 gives 0.2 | 18.5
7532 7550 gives 0.0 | 17.9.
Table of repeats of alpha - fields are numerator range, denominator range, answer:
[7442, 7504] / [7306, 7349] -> 0.99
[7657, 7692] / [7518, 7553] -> 1.01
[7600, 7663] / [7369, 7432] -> 1.00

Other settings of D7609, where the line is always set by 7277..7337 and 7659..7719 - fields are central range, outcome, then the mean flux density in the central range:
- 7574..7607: 0.50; 17.4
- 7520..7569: 0.13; 17.9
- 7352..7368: 0.23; 18.4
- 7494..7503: 0.23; 17.6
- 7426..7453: 0.56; 18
